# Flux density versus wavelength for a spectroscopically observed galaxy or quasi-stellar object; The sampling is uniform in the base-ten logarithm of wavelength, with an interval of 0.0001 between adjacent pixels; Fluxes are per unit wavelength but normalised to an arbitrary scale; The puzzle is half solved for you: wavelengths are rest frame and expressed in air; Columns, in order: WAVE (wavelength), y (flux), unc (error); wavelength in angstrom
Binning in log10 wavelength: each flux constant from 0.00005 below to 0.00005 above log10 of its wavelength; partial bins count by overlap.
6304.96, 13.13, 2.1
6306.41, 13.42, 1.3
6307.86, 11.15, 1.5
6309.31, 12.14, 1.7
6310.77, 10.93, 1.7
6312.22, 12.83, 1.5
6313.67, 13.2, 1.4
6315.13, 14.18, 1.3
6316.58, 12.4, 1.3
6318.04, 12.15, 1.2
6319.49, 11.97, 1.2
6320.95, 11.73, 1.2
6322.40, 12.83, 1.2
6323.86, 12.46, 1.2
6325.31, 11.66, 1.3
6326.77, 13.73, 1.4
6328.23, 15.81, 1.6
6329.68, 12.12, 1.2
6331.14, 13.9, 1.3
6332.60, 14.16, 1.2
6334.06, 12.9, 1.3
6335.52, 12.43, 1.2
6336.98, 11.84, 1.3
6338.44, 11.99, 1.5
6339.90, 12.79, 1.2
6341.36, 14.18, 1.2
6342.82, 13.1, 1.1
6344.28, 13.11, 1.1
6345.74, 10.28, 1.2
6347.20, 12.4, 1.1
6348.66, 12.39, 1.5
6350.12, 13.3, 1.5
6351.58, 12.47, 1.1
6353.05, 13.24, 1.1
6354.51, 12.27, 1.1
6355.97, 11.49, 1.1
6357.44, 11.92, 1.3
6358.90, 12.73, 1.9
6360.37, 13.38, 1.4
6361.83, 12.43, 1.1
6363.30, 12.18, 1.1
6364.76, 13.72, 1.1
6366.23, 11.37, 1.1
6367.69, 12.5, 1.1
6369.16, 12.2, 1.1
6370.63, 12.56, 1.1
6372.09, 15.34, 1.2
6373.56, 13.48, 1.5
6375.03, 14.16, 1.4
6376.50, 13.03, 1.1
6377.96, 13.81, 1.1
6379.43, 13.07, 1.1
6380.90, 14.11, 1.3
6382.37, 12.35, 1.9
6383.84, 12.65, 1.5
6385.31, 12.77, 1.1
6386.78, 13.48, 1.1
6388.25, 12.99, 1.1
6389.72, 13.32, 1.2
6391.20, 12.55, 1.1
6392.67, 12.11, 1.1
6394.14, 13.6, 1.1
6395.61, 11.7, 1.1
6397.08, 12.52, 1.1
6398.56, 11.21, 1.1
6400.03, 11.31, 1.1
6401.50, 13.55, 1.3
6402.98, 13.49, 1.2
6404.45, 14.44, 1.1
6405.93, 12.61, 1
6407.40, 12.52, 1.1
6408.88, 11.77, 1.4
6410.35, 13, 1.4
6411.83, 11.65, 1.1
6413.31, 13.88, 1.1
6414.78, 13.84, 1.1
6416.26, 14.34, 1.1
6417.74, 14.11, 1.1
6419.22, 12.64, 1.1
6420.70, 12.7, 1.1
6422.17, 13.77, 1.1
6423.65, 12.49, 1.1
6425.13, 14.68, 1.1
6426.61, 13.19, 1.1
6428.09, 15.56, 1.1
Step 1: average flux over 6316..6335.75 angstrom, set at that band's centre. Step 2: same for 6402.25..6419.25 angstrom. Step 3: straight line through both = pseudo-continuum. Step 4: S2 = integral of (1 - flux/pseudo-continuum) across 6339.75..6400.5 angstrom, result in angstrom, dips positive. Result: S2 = 1.39 angstrom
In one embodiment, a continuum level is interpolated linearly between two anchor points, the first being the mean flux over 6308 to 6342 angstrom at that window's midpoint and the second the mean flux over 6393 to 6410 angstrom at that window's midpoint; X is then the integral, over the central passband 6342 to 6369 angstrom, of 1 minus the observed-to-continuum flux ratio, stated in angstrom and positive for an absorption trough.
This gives 0.52 angstrom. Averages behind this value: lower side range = 12.8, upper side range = 12.6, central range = 12.5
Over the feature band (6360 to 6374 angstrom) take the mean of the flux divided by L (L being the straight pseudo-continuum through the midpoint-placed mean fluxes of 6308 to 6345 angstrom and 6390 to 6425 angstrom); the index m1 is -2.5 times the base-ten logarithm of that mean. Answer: 0.00 mag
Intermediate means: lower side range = 12.8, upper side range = 12.9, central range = 12.9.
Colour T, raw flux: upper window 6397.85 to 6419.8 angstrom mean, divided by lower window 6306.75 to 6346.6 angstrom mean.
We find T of 1.0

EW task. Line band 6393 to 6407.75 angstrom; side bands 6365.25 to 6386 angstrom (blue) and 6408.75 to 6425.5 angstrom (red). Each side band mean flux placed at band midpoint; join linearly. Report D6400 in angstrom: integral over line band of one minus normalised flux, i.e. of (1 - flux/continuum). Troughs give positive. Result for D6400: 0.6 angstrom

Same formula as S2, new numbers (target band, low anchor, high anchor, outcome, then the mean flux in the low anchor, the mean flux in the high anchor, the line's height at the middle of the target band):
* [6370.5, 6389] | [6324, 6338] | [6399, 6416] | -0.6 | 13.1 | 12.9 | 13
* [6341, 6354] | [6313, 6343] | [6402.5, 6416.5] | 0.3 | 12.9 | 13.1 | 13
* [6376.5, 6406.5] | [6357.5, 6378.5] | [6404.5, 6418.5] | 0.5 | 13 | 13.1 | 13.1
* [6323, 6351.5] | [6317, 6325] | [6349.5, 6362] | -1.1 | 12.2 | 12.6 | 12.4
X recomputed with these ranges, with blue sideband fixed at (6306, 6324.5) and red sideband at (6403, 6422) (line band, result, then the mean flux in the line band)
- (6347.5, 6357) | 0.14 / 12.5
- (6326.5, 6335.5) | -0.82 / 13.7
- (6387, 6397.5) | 0.22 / 12.7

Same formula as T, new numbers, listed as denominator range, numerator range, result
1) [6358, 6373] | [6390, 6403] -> 0.97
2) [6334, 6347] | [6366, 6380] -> 1.06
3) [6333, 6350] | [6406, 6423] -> 1.04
